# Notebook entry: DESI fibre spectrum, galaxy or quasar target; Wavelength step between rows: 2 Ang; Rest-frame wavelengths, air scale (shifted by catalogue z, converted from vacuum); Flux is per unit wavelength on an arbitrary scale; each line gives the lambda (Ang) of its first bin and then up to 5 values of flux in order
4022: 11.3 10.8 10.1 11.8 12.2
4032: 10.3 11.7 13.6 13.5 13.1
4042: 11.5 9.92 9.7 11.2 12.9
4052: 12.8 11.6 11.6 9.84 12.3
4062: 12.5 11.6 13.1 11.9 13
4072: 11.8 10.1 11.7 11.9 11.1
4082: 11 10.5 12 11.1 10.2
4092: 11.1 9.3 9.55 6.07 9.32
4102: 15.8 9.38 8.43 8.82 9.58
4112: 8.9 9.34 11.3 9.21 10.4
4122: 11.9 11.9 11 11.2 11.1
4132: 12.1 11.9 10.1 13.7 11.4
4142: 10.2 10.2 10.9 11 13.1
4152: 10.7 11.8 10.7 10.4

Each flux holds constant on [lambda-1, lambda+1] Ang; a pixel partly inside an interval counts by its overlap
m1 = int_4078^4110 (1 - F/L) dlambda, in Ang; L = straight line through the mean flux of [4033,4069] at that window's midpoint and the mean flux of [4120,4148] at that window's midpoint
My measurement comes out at 3.7 Ang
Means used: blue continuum 11.9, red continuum 11.3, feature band 10.3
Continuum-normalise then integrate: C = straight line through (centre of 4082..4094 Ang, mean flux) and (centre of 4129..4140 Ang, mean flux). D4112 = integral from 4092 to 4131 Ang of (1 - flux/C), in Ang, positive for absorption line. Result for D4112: 3.97 Ang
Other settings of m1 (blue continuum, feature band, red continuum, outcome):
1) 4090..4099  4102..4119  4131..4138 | 0.66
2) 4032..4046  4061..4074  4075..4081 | -0.54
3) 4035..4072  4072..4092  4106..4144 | 0.63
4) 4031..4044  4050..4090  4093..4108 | -3.05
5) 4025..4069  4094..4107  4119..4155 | 2.03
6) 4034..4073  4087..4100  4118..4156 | 2.36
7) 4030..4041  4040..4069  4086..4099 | -0.39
